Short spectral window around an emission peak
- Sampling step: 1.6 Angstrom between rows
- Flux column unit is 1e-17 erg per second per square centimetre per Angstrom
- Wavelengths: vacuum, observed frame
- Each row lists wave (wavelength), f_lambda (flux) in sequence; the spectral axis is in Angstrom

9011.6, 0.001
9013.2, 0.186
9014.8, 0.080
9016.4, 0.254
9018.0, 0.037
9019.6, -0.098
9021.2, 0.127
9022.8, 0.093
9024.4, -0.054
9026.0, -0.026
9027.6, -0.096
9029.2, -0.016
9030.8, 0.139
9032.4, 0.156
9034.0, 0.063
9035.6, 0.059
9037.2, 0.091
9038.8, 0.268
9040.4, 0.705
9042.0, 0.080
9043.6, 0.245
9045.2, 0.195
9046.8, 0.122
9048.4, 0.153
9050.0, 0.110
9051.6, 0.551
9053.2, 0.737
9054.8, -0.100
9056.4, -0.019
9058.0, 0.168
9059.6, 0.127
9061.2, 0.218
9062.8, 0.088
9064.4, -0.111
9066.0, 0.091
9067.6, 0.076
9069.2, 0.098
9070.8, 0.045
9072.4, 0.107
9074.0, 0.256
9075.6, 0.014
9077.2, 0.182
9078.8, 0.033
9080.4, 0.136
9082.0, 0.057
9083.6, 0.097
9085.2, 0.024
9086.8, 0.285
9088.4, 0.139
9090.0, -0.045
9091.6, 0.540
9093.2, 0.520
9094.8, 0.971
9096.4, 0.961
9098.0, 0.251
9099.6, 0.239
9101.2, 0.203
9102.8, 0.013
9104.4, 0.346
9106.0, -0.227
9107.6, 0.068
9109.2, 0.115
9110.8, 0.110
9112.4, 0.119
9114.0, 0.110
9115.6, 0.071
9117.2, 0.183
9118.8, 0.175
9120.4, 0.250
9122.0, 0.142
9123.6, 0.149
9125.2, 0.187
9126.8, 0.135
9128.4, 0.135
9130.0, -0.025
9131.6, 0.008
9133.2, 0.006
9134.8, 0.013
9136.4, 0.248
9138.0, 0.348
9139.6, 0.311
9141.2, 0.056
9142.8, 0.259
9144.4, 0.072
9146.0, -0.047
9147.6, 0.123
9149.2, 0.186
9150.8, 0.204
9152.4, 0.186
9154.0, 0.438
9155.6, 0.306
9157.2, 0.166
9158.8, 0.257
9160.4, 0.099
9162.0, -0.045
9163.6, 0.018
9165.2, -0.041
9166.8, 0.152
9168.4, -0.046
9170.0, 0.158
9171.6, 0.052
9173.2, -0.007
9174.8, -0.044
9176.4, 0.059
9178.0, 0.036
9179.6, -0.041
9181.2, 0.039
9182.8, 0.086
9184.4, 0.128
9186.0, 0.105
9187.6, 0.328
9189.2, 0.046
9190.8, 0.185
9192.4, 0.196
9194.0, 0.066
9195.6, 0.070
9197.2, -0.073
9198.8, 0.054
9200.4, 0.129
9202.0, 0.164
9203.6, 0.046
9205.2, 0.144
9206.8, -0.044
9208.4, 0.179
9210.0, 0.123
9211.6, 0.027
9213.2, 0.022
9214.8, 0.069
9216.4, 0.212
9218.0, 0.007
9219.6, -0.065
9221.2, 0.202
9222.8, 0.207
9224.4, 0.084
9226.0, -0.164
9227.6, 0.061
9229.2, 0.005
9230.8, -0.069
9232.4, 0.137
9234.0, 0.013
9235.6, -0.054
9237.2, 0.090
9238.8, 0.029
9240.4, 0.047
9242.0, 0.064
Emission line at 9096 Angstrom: [O III] 5007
